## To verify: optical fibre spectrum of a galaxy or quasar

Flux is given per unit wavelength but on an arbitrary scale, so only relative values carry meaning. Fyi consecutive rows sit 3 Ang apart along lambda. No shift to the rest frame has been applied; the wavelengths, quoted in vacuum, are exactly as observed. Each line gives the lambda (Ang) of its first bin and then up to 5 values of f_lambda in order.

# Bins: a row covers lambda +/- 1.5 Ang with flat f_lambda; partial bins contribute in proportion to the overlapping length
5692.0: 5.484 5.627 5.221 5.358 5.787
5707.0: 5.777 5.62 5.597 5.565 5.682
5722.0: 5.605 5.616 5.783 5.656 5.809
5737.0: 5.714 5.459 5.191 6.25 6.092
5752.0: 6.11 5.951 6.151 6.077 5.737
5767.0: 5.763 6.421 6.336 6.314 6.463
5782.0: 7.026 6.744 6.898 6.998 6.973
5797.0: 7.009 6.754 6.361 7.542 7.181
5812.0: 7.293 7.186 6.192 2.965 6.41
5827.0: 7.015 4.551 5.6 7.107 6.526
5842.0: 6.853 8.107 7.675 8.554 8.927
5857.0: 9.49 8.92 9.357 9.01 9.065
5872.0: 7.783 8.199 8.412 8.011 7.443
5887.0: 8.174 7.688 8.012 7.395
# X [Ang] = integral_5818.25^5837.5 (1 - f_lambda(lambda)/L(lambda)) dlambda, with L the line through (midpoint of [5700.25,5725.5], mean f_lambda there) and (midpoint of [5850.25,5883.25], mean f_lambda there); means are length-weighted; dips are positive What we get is 5.5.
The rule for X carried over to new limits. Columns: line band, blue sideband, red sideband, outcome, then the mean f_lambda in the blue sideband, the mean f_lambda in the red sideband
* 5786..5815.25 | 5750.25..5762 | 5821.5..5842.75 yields -4.4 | 6.07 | 6.12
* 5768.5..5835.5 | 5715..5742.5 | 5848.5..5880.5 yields 7.2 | 5.64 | 8.71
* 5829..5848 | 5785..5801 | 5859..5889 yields 2.9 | 6.91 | 8.42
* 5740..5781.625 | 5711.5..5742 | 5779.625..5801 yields 1.6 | 5.64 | 6.9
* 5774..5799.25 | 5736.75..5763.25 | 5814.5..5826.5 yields -4.4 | 5.89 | 5.67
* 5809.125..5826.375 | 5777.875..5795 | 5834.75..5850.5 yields 2.3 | 6.86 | 7.34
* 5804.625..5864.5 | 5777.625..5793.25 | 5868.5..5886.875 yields 2.9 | 6.84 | 8.1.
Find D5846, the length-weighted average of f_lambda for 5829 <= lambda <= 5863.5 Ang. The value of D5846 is 7.63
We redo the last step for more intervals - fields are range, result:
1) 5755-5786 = 6.28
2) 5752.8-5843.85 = 6.42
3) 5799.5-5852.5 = 6.66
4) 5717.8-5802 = 6.17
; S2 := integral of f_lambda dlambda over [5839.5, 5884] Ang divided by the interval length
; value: 8.38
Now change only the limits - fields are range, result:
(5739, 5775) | 5.97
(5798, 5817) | 7.03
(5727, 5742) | 5.66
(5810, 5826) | 6.08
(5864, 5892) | 8.22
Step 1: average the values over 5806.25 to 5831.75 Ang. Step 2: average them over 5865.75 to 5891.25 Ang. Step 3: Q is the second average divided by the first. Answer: 1.32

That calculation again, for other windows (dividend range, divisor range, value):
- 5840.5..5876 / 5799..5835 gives 1.36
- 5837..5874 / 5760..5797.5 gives 1.28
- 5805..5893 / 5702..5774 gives 1.29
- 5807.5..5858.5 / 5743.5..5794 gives 1.09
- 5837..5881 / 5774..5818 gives 1.21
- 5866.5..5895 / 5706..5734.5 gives 1.43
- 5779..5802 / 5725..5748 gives 1.21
